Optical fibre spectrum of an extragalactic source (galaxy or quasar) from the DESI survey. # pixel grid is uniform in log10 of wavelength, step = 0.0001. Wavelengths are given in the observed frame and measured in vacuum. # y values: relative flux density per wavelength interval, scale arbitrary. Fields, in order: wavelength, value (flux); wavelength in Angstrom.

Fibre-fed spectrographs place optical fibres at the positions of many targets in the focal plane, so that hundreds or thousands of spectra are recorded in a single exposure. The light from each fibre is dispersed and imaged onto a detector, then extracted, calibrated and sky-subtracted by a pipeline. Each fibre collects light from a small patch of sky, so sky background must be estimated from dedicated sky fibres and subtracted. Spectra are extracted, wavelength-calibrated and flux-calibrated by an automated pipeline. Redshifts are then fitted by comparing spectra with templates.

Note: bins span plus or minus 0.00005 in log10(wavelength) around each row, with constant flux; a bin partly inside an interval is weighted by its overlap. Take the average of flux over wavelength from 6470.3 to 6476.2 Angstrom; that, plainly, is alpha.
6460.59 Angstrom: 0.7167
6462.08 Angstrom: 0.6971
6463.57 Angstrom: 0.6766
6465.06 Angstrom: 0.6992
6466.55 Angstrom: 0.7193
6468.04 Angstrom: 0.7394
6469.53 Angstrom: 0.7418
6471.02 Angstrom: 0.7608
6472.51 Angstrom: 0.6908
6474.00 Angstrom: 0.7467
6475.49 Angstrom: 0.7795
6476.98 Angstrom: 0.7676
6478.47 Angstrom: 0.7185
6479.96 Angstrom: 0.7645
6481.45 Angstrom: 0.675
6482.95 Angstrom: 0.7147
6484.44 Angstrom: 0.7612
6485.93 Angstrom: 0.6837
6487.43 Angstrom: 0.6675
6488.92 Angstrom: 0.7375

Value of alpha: 0.744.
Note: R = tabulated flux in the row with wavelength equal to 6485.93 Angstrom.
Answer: 0.6837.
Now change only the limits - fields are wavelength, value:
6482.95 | 0.7147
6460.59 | 0.7167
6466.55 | 0.7193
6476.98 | 0.7676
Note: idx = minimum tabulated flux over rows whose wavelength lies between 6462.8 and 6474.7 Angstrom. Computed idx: 0.6766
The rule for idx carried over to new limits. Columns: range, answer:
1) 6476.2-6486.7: 0.675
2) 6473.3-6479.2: 0.7185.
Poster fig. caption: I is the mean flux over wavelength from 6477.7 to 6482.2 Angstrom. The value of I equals 0.72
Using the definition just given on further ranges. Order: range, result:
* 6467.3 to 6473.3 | 0.733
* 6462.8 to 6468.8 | 0.708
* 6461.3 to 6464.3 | 0.686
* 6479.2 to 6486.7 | 0.719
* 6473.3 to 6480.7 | 0.756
